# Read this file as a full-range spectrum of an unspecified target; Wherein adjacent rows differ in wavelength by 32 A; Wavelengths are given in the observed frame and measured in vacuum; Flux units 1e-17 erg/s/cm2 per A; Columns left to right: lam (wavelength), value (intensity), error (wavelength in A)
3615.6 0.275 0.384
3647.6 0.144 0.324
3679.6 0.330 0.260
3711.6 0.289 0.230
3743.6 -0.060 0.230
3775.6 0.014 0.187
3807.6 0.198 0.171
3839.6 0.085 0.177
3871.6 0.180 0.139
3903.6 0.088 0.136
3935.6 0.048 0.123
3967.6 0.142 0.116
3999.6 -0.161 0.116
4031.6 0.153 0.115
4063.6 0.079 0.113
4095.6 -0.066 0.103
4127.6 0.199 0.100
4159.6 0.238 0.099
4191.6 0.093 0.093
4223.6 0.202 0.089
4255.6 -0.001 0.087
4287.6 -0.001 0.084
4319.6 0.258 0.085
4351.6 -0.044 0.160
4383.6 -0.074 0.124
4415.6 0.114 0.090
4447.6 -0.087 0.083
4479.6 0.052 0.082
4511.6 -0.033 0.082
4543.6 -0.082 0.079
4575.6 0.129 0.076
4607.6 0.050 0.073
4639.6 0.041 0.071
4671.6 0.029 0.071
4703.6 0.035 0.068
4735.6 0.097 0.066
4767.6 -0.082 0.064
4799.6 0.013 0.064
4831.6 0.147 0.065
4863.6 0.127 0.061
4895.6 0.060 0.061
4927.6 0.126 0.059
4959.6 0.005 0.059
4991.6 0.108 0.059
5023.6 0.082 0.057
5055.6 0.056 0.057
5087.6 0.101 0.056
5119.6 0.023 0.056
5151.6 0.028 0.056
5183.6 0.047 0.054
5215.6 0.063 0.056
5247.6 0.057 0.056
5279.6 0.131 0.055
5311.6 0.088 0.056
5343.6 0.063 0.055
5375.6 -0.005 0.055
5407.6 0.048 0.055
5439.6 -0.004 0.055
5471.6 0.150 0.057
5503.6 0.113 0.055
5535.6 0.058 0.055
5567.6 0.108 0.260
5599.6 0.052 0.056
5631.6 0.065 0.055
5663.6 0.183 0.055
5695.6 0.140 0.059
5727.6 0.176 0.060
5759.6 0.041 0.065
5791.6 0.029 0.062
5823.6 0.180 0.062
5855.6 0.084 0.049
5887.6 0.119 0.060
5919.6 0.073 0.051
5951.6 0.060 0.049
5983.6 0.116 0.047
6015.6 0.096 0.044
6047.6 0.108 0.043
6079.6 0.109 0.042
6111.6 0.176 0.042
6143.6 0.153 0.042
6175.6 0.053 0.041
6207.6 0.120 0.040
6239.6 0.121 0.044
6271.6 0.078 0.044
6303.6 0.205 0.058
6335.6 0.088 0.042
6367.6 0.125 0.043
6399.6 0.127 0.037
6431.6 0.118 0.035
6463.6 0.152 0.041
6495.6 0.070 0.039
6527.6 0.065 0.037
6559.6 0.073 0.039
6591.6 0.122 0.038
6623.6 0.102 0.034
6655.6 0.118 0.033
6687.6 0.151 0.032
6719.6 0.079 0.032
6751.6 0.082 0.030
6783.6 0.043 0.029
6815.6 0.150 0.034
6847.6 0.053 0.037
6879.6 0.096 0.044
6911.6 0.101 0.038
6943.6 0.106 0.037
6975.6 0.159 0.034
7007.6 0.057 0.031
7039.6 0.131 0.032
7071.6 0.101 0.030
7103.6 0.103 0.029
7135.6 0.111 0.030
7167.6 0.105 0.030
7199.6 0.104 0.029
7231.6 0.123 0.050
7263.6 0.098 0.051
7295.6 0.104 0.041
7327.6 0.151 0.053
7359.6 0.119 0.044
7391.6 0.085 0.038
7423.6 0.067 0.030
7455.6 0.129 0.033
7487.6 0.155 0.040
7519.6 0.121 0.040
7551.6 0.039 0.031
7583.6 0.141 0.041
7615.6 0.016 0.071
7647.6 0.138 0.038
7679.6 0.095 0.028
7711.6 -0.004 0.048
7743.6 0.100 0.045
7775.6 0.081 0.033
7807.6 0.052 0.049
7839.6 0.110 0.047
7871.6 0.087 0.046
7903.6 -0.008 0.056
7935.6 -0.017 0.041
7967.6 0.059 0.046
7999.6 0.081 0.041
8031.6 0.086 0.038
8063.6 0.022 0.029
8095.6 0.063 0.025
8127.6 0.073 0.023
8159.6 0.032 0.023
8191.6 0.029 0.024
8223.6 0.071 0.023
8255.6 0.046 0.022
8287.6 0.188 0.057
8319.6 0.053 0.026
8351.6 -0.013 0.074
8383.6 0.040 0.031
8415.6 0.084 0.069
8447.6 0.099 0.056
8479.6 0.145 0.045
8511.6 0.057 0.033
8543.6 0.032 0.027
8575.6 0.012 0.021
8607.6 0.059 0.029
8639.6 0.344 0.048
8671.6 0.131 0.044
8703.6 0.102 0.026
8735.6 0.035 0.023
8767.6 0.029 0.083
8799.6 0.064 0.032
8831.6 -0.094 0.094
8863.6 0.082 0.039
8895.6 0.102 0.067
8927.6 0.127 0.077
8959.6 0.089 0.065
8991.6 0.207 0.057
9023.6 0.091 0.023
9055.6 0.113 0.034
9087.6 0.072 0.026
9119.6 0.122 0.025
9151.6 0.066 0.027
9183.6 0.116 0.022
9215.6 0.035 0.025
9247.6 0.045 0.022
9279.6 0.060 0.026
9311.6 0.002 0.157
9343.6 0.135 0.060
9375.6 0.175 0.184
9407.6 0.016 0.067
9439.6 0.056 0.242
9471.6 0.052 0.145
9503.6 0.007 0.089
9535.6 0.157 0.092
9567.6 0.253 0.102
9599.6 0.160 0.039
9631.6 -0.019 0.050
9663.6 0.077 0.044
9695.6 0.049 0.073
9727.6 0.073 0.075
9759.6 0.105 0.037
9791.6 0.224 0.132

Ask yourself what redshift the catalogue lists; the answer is 1.320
